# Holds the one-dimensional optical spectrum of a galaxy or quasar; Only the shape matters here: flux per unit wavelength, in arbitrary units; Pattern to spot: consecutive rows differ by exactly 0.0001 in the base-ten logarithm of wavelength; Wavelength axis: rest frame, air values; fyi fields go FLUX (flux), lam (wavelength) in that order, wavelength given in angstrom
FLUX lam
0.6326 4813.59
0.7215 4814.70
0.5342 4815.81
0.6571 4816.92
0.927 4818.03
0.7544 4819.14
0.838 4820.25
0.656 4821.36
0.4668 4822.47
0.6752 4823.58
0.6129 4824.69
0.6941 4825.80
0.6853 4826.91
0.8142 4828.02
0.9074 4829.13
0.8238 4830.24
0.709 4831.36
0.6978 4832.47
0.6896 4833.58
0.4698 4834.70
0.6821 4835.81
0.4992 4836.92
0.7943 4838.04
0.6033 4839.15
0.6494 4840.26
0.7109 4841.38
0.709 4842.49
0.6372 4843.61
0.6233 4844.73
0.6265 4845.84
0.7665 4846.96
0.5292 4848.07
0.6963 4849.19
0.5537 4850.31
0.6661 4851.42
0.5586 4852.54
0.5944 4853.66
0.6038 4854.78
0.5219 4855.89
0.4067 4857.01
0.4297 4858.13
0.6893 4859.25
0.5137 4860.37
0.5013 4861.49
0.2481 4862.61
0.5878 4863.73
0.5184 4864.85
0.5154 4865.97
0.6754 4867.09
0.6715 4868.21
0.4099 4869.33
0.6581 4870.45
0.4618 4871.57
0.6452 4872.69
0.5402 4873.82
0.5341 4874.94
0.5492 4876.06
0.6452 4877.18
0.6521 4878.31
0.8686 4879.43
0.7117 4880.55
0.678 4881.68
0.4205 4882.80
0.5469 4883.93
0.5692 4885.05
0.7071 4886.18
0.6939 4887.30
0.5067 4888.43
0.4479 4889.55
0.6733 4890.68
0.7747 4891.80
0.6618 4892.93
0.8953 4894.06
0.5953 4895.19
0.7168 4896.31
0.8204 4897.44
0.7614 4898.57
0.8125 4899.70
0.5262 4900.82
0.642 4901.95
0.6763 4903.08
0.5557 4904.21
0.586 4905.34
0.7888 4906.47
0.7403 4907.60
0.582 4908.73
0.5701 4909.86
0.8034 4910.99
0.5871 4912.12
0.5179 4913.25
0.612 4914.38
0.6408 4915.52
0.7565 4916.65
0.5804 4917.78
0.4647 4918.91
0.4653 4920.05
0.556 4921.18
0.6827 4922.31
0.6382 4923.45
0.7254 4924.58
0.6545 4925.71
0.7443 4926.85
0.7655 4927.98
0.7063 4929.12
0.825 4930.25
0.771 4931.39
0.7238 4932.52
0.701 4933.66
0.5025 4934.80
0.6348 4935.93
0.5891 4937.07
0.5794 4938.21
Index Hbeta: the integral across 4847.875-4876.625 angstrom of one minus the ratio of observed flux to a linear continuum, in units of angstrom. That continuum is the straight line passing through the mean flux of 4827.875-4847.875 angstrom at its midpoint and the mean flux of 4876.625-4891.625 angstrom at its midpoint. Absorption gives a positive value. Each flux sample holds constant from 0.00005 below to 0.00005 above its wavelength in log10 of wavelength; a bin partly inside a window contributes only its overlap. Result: 4.6 angstrom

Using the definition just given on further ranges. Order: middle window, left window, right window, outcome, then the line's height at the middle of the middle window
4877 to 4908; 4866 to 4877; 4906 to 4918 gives -2.66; 0.614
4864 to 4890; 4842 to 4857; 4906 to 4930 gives 1.44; 0.628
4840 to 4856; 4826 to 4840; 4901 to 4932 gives 1.32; 0.689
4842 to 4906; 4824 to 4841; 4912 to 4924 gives 2.90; 0.641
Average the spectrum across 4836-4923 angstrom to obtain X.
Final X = 0.616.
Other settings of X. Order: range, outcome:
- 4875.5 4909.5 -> 0.66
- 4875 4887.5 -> 0.635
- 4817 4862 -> 0.65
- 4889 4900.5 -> 0.712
